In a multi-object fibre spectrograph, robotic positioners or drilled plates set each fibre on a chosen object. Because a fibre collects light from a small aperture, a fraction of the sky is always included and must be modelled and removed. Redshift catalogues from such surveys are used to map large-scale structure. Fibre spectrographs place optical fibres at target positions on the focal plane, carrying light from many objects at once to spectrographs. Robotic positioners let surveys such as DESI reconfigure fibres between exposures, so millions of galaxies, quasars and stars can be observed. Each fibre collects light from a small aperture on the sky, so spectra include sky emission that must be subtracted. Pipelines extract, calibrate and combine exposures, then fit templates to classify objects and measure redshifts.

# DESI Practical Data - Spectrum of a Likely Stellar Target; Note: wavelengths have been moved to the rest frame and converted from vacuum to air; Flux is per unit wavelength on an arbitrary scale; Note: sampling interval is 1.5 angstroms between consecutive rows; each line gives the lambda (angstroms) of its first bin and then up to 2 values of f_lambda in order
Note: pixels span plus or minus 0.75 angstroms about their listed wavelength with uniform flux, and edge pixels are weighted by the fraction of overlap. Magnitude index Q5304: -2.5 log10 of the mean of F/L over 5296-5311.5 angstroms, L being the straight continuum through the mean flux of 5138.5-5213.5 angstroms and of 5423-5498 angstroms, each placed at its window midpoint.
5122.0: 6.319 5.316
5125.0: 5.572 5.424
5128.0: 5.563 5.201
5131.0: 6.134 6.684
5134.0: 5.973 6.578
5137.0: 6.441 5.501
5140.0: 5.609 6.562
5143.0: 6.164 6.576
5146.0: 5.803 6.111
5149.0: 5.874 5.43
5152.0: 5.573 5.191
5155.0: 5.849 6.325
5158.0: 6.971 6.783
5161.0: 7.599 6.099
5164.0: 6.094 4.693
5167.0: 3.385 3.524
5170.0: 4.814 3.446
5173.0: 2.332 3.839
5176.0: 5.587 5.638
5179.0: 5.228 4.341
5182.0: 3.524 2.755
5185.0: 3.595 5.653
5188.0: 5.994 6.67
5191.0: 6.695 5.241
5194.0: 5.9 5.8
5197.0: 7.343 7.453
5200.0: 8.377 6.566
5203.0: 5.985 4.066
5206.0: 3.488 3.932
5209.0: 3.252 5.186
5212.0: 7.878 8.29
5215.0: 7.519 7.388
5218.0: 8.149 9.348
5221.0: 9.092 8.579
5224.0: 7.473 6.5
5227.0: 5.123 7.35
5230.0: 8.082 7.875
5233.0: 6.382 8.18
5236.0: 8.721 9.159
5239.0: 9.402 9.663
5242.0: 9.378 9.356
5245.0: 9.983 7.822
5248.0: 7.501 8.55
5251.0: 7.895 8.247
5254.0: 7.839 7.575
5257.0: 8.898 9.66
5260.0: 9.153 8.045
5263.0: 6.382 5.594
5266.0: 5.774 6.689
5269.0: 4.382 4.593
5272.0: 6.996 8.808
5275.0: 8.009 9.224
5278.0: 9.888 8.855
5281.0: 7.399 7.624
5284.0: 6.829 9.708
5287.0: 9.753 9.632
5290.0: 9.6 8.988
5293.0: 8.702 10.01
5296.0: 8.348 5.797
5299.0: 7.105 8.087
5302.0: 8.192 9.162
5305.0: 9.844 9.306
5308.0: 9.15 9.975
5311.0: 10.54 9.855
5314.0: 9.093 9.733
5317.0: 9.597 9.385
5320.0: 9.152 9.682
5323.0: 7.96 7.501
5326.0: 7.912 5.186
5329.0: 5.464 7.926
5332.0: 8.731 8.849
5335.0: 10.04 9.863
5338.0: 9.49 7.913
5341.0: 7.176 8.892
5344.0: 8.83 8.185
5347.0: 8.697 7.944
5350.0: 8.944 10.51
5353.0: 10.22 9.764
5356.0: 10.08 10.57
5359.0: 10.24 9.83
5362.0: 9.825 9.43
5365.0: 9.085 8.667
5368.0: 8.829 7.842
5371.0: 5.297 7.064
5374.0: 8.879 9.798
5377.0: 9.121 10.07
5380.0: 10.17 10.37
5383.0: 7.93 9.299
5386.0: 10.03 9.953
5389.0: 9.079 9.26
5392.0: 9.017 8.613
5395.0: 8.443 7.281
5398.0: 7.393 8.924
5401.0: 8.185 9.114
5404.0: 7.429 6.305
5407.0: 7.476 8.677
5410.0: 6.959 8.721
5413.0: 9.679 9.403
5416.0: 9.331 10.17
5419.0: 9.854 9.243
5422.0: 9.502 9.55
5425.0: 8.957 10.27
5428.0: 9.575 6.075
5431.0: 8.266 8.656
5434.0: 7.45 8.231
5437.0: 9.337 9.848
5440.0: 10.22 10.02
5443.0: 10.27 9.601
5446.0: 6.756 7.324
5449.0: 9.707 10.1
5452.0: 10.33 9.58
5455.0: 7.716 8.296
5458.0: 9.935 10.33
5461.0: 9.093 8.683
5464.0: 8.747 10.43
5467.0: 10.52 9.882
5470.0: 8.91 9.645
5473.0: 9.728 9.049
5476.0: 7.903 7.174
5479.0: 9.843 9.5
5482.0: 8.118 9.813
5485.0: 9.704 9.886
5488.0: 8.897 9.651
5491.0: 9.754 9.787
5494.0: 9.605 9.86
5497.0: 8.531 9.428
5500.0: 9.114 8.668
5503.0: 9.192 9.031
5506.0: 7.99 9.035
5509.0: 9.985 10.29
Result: -0.21 mag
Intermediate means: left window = 5.47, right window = 9.18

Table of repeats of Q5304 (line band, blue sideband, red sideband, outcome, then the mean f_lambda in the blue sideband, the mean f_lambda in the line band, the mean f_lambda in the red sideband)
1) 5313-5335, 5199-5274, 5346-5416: -0.011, 7.4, 8.38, 8.88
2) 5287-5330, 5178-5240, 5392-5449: -0.154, 6.53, 8.69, 8.7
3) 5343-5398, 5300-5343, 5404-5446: -0.031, 8.75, 9.06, 8.88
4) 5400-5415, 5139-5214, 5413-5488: 0.056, 5.49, 8.19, 9.2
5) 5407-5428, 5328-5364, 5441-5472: 0.002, 9.03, 9.2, 9.32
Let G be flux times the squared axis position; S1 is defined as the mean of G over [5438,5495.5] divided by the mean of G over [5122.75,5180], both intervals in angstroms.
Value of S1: 1.9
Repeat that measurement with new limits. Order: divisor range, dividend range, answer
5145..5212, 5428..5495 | 1.90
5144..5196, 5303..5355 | 1.79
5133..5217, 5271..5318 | 1.64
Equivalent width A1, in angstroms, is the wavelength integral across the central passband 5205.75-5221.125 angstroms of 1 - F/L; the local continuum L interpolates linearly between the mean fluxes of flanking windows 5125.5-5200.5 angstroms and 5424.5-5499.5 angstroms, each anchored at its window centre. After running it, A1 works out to -1.2 angstroms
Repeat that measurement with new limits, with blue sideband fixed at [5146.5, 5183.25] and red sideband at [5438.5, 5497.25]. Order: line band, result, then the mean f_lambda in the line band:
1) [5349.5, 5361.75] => -3.6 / 10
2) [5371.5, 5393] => -2.9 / 9.23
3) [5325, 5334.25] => 0.1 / 7.35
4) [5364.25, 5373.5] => 0.1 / 7.83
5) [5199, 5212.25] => 0.8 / 5.36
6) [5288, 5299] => -2.7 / 8.59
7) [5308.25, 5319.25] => -3.8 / 9.71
